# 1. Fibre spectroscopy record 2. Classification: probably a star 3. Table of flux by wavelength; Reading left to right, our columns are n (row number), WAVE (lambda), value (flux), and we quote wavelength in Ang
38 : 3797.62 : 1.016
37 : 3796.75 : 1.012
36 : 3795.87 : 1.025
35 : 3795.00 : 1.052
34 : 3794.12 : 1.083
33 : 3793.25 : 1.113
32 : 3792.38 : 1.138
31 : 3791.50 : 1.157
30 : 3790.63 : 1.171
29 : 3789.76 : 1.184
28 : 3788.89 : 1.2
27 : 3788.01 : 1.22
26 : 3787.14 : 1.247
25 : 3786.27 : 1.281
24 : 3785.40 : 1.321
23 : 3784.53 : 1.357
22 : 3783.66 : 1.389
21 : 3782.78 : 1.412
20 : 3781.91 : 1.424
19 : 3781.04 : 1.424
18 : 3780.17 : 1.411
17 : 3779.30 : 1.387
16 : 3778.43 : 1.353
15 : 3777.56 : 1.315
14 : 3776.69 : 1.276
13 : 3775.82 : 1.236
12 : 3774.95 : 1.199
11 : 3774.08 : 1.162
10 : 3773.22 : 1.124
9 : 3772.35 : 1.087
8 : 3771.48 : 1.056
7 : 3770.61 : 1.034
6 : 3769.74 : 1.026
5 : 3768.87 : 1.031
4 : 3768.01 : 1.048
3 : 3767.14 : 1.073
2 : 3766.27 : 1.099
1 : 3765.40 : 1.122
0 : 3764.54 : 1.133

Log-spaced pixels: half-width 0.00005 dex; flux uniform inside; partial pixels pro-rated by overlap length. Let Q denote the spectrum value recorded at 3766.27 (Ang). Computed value 1.099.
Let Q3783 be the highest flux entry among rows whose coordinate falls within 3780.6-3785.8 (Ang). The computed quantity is 1.424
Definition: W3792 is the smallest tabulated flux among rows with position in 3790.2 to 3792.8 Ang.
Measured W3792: 1.138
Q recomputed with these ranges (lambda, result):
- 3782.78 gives 1.412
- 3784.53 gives 1.357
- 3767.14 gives 1.073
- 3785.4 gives 1.321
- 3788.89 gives 1.2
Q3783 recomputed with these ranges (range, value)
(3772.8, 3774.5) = 1.162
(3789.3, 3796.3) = 1.184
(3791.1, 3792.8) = 1.157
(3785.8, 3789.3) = 1.281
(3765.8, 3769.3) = 1.099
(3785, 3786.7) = 1.321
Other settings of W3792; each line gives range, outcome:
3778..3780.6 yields 1.353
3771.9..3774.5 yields 1.087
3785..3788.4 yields 1.22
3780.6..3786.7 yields 1.281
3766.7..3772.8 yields 1.026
